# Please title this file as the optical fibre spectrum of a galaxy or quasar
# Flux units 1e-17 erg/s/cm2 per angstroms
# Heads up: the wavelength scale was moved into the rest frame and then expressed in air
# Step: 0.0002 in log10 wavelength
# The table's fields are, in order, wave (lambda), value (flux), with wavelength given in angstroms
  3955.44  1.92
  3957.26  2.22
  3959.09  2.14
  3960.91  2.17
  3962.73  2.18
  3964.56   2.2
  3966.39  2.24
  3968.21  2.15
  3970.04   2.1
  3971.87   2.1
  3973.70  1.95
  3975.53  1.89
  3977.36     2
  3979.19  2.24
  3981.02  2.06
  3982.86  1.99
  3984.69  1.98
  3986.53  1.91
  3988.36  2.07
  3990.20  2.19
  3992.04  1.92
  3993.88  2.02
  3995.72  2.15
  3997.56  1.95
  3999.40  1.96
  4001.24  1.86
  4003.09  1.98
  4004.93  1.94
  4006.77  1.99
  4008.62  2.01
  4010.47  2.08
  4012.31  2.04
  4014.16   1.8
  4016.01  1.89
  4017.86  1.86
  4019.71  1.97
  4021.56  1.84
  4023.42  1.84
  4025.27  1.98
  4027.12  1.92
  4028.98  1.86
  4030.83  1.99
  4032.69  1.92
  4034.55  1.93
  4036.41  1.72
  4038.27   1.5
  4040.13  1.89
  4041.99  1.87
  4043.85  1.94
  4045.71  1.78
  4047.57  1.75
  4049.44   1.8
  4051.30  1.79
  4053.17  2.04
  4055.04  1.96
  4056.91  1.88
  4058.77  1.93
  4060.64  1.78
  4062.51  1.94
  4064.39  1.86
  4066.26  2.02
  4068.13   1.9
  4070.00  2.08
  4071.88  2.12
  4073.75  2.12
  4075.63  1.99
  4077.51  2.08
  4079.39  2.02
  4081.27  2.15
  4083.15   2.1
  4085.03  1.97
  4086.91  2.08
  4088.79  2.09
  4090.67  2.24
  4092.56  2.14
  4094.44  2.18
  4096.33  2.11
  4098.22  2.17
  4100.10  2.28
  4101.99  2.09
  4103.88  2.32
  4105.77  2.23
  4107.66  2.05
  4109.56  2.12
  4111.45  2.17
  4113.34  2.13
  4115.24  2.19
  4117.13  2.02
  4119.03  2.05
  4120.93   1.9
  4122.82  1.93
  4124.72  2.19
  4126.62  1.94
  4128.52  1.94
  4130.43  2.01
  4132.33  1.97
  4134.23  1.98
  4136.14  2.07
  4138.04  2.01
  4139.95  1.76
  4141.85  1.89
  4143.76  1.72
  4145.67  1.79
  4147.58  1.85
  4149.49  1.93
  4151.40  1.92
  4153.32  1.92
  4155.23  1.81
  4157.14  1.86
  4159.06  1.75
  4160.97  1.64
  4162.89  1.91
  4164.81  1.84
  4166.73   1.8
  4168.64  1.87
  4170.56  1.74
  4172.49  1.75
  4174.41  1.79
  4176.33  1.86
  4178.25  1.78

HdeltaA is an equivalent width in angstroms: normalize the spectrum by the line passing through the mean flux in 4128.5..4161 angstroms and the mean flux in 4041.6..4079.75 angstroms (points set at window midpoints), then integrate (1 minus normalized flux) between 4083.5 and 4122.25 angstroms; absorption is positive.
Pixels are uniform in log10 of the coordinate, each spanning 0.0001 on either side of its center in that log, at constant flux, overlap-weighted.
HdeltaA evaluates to -4.4 angstroms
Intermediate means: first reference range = 1.94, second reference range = 1.88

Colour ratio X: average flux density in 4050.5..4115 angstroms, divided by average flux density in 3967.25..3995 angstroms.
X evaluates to 1.0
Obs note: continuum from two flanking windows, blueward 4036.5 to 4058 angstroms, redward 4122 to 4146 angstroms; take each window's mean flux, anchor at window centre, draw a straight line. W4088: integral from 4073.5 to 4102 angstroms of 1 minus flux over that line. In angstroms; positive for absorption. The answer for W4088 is -3.5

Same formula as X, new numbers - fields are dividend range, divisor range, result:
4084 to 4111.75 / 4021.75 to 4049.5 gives 1.16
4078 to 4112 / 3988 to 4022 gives 1.08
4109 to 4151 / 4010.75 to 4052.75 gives 1.06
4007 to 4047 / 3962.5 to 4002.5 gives 0.92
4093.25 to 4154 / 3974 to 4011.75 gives 1.01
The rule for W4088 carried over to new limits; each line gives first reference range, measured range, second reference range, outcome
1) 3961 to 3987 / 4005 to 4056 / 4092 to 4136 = 4.8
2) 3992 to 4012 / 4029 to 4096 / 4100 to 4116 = 4.3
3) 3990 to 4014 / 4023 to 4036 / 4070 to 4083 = 0.7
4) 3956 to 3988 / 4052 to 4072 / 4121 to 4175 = 0.3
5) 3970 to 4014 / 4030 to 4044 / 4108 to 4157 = 1.1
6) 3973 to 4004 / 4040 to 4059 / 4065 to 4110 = 1.8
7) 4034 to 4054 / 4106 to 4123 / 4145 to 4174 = -2.4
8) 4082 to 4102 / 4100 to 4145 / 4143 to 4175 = -0.9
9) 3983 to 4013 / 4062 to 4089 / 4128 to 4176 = -1.5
